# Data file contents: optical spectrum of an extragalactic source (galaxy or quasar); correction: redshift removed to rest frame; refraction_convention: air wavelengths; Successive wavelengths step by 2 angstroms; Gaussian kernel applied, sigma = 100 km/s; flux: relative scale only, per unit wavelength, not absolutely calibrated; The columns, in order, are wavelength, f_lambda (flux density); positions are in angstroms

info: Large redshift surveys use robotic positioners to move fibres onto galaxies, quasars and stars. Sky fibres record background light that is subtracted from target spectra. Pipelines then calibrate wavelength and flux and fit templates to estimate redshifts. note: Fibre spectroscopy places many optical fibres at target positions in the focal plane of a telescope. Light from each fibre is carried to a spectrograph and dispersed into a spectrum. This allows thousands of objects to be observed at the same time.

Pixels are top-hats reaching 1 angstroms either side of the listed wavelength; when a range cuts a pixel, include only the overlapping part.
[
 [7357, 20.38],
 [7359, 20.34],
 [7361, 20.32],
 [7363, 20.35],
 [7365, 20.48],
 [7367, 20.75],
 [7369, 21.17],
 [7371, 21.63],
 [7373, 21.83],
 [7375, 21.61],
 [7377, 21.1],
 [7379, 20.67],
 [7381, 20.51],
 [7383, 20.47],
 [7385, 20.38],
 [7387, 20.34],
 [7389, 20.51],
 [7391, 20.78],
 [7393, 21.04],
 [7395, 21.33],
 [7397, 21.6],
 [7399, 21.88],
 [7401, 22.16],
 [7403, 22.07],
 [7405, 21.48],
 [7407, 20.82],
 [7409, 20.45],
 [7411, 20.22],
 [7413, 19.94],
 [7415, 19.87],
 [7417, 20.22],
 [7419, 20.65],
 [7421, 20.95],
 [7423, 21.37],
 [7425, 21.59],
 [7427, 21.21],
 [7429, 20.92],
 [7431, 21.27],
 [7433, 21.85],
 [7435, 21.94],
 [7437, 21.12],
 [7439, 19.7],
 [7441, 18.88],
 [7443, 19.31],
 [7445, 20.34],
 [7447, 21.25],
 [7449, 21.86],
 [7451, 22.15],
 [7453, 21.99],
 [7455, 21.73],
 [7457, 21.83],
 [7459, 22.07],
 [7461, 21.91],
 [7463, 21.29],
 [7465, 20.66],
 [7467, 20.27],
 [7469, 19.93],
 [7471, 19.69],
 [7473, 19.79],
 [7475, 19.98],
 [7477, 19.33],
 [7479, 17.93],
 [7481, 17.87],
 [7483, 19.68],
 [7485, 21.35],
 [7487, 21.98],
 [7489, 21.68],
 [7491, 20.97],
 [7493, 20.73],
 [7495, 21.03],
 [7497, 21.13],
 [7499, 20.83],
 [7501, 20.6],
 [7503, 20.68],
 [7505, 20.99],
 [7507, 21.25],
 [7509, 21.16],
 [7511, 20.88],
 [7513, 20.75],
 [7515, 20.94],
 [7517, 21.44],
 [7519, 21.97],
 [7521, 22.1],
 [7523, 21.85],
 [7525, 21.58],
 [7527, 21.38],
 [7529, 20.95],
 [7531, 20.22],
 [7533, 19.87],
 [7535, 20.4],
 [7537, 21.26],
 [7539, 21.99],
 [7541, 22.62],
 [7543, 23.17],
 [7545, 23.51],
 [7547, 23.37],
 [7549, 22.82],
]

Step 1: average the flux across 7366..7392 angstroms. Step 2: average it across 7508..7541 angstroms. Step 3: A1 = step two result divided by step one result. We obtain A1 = 1.0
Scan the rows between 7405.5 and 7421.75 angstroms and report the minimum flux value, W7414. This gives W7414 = 19.87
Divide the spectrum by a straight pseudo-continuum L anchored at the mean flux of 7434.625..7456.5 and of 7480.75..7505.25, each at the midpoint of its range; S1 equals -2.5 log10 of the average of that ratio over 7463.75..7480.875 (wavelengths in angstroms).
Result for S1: 0.07 mag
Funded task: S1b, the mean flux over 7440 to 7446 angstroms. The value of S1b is 19.5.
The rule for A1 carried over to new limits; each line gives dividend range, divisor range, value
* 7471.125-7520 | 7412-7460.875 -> 0.98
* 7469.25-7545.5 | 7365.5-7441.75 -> 1.00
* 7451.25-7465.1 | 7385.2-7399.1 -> 1.04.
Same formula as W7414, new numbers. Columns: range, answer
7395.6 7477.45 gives 18.88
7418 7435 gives 20.65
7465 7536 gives 17.87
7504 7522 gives 20.75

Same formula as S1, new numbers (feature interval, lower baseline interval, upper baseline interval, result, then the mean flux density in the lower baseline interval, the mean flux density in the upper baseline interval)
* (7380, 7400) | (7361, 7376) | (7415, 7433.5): 0.01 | 21.1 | 21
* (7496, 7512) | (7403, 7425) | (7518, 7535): 0.01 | 20.7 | 21.2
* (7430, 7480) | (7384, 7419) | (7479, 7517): 0.00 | 20.9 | 20.7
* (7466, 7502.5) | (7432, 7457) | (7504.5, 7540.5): 0.04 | 21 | 21.2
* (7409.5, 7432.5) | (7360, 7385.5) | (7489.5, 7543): 0.01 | 20.9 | 21.2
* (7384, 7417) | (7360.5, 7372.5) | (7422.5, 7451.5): 0.00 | 20.8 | 21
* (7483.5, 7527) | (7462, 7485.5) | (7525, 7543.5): -0.03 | 19.8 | 21.3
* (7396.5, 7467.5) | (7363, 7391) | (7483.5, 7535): -0.01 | 20.9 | 21.1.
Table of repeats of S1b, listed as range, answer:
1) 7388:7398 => 21.1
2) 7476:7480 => 18.6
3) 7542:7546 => 23.3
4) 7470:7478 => 19.7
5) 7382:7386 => 20.4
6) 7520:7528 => 21.7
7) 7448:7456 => 21.9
